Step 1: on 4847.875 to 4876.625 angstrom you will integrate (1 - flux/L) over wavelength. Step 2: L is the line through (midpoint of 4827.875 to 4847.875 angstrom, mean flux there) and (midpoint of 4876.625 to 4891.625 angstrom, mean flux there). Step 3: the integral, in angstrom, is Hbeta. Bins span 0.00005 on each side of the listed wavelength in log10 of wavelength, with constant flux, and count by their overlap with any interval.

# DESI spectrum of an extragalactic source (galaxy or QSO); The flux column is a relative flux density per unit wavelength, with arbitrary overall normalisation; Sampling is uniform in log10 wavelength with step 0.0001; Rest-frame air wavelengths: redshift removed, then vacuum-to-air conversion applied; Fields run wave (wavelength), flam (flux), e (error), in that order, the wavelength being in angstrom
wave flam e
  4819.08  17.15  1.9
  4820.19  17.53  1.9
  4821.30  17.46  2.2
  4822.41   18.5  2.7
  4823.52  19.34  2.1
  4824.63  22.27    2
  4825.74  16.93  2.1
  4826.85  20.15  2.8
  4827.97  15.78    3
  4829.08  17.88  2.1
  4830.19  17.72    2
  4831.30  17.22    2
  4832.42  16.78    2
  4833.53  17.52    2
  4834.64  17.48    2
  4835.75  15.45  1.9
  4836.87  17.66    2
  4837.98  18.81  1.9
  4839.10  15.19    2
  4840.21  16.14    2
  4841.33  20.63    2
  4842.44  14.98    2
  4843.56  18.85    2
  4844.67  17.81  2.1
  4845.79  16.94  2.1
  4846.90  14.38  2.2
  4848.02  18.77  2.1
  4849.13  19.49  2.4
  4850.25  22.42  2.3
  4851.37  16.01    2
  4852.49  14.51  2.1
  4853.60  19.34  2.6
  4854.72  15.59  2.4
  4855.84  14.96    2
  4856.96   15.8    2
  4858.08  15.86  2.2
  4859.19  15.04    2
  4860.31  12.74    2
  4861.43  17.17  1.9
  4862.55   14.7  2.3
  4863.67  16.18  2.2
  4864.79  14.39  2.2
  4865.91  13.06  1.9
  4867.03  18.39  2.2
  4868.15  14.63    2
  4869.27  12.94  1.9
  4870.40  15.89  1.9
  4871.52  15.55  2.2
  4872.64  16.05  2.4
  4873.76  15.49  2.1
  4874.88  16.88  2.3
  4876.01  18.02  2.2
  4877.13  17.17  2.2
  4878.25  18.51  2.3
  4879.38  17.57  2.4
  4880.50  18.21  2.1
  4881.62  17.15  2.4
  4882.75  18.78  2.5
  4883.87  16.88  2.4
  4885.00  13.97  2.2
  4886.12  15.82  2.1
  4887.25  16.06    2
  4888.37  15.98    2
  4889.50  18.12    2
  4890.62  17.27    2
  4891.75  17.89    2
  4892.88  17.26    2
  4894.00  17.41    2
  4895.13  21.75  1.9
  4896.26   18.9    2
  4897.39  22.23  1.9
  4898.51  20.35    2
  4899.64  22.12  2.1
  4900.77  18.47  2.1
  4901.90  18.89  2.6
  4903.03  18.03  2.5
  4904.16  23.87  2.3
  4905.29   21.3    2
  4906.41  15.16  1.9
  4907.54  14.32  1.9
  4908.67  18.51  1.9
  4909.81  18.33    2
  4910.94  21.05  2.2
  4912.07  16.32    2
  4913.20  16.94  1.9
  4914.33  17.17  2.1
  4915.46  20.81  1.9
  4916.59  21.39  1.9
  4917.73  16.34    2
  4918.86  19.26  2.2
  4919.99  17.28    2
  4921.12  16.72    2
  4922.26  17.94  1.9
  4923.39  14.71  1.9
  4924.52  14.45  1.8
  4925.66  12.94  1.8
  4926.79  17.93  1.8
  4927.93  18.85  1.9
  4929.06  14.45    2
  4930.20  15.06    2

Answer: 1.7 angstrom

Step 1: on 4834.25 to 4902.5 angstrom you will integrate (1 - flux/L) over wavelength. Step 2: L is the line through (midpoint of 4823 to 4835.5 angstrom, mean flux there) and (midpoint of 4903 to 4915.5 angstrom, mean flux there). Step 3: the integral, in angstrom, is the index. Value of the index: 4.3 angstrom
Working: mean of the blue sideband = 18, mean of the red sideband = 18.4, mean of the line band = 17.1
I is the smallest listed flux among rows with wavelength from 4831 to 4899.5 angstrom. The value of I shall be 12.74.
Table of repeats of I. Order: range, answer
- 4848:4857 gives 14.51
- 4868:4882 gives 12.94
